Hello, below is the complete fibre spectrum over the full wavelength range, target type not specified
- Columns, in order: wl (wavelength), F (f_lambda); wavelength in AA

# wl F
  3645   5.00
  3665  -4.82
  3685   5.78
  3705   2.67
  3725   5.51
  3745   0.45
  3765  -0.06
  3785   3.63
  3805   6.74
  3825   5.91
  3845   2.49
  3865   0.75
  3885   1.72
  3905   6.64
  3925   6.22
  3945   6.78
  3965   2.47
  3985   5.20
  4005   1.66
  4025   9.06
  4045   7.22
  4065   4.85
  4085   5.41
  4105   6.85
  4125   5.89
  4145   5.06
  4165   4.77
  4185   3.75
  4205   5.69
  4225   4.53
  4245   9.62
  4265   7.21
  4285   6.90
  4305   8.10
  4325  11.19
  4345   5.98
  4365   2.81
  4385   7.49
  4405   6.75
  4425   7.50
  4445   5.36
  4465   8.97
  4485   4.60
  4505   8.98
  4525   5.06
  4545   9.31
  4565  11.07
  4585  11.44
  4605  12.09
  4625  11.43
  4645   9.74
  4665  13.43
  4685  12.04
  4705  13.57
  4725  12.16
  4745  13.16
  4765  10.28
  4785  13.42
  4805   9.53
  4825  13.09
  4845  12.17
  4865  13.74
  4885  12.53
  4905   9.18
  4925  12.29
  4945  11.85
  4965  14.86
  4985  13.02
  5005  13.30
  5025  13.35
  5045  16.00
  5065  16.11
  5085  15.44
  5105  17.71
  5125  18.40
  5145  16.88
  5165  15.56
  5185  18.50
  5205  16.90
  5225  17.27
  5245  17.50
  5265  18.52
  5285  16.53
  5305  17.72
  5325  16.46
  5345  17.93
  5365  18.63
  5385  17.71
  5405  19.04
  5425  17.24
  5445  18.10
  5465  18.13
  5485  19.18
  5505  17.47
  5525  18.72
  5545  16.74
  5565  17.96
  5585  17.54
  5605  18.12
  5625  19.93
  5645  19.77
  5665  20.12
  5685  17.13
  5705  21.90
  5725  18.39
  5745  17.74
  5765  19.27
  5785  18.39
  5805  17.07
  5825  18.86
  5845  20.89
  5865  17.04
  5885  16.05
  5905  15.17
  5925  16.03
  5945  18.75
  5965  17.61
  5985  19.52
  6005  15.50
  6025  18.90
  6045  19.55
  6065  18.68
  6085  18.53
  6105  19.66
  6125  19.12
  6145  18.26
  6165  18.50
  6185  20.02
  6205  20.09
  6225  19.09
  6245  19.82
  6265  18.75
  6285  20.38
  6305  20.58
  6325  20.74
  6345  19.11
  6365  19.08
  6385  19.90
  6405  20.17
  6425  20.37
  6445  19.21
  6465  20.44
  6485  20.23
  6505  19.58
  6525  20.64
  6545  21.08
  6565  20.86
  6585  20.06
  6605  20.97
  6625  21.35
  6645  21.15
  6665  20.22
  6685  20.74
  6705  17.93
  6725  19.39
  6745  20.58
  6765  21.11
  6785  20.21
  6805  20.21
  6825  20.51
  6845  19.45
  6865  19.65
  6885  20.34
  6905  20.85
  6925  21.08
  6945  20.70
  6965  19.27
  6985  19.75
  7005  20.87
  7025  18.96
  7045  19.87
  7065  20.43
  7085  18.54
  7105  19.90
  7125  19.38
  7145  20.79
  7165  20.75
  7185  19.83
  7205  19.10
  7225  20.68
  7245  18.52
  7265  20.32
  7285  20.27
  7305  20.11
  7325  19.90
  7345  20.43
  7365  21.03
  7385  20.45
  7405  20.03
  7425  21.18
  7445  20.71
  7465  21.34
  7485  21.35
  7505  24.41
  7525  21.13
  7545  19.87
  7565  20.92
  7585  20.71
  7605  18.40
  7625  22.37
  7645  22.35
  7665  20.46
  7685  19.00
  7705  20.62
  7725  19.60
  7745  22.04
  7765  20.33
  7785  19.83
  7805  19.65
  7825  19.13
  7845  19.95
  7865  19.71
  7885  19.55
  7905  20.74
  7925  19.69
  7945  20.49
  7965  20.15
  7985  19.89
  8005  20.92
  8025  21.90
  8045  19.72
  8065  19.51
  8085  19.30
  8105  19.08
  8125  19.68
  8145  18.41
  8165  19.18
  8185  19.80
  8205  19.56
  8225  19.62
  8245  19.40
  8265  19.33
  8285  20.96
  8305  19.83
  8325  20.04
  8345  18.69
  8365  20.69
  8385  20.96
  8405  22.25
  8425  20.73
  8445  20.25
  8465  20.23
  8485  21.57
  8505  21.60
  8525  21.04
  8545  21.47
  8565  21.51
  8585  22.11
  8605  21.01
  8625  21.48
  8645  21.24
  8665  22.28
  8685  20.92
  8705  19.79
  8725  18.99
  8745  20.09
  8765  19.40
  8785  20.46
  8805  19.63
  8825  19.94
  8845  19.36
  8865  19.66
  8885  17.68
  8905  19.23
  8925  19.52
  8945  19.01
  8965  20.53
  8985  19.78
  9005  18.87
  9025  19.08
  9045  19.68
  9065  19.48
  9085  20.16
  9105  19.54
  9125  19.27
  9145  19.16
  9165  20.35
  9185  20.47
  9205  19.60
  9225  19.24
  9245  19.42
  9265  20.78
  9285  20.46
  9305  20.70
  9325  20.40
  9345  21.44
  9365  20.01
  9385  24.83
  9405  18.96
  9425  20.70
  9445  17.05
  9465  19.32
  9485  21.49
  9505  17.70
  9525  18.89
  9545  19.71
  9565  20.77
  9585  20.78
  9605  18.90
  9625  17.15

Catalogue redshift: 0.14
